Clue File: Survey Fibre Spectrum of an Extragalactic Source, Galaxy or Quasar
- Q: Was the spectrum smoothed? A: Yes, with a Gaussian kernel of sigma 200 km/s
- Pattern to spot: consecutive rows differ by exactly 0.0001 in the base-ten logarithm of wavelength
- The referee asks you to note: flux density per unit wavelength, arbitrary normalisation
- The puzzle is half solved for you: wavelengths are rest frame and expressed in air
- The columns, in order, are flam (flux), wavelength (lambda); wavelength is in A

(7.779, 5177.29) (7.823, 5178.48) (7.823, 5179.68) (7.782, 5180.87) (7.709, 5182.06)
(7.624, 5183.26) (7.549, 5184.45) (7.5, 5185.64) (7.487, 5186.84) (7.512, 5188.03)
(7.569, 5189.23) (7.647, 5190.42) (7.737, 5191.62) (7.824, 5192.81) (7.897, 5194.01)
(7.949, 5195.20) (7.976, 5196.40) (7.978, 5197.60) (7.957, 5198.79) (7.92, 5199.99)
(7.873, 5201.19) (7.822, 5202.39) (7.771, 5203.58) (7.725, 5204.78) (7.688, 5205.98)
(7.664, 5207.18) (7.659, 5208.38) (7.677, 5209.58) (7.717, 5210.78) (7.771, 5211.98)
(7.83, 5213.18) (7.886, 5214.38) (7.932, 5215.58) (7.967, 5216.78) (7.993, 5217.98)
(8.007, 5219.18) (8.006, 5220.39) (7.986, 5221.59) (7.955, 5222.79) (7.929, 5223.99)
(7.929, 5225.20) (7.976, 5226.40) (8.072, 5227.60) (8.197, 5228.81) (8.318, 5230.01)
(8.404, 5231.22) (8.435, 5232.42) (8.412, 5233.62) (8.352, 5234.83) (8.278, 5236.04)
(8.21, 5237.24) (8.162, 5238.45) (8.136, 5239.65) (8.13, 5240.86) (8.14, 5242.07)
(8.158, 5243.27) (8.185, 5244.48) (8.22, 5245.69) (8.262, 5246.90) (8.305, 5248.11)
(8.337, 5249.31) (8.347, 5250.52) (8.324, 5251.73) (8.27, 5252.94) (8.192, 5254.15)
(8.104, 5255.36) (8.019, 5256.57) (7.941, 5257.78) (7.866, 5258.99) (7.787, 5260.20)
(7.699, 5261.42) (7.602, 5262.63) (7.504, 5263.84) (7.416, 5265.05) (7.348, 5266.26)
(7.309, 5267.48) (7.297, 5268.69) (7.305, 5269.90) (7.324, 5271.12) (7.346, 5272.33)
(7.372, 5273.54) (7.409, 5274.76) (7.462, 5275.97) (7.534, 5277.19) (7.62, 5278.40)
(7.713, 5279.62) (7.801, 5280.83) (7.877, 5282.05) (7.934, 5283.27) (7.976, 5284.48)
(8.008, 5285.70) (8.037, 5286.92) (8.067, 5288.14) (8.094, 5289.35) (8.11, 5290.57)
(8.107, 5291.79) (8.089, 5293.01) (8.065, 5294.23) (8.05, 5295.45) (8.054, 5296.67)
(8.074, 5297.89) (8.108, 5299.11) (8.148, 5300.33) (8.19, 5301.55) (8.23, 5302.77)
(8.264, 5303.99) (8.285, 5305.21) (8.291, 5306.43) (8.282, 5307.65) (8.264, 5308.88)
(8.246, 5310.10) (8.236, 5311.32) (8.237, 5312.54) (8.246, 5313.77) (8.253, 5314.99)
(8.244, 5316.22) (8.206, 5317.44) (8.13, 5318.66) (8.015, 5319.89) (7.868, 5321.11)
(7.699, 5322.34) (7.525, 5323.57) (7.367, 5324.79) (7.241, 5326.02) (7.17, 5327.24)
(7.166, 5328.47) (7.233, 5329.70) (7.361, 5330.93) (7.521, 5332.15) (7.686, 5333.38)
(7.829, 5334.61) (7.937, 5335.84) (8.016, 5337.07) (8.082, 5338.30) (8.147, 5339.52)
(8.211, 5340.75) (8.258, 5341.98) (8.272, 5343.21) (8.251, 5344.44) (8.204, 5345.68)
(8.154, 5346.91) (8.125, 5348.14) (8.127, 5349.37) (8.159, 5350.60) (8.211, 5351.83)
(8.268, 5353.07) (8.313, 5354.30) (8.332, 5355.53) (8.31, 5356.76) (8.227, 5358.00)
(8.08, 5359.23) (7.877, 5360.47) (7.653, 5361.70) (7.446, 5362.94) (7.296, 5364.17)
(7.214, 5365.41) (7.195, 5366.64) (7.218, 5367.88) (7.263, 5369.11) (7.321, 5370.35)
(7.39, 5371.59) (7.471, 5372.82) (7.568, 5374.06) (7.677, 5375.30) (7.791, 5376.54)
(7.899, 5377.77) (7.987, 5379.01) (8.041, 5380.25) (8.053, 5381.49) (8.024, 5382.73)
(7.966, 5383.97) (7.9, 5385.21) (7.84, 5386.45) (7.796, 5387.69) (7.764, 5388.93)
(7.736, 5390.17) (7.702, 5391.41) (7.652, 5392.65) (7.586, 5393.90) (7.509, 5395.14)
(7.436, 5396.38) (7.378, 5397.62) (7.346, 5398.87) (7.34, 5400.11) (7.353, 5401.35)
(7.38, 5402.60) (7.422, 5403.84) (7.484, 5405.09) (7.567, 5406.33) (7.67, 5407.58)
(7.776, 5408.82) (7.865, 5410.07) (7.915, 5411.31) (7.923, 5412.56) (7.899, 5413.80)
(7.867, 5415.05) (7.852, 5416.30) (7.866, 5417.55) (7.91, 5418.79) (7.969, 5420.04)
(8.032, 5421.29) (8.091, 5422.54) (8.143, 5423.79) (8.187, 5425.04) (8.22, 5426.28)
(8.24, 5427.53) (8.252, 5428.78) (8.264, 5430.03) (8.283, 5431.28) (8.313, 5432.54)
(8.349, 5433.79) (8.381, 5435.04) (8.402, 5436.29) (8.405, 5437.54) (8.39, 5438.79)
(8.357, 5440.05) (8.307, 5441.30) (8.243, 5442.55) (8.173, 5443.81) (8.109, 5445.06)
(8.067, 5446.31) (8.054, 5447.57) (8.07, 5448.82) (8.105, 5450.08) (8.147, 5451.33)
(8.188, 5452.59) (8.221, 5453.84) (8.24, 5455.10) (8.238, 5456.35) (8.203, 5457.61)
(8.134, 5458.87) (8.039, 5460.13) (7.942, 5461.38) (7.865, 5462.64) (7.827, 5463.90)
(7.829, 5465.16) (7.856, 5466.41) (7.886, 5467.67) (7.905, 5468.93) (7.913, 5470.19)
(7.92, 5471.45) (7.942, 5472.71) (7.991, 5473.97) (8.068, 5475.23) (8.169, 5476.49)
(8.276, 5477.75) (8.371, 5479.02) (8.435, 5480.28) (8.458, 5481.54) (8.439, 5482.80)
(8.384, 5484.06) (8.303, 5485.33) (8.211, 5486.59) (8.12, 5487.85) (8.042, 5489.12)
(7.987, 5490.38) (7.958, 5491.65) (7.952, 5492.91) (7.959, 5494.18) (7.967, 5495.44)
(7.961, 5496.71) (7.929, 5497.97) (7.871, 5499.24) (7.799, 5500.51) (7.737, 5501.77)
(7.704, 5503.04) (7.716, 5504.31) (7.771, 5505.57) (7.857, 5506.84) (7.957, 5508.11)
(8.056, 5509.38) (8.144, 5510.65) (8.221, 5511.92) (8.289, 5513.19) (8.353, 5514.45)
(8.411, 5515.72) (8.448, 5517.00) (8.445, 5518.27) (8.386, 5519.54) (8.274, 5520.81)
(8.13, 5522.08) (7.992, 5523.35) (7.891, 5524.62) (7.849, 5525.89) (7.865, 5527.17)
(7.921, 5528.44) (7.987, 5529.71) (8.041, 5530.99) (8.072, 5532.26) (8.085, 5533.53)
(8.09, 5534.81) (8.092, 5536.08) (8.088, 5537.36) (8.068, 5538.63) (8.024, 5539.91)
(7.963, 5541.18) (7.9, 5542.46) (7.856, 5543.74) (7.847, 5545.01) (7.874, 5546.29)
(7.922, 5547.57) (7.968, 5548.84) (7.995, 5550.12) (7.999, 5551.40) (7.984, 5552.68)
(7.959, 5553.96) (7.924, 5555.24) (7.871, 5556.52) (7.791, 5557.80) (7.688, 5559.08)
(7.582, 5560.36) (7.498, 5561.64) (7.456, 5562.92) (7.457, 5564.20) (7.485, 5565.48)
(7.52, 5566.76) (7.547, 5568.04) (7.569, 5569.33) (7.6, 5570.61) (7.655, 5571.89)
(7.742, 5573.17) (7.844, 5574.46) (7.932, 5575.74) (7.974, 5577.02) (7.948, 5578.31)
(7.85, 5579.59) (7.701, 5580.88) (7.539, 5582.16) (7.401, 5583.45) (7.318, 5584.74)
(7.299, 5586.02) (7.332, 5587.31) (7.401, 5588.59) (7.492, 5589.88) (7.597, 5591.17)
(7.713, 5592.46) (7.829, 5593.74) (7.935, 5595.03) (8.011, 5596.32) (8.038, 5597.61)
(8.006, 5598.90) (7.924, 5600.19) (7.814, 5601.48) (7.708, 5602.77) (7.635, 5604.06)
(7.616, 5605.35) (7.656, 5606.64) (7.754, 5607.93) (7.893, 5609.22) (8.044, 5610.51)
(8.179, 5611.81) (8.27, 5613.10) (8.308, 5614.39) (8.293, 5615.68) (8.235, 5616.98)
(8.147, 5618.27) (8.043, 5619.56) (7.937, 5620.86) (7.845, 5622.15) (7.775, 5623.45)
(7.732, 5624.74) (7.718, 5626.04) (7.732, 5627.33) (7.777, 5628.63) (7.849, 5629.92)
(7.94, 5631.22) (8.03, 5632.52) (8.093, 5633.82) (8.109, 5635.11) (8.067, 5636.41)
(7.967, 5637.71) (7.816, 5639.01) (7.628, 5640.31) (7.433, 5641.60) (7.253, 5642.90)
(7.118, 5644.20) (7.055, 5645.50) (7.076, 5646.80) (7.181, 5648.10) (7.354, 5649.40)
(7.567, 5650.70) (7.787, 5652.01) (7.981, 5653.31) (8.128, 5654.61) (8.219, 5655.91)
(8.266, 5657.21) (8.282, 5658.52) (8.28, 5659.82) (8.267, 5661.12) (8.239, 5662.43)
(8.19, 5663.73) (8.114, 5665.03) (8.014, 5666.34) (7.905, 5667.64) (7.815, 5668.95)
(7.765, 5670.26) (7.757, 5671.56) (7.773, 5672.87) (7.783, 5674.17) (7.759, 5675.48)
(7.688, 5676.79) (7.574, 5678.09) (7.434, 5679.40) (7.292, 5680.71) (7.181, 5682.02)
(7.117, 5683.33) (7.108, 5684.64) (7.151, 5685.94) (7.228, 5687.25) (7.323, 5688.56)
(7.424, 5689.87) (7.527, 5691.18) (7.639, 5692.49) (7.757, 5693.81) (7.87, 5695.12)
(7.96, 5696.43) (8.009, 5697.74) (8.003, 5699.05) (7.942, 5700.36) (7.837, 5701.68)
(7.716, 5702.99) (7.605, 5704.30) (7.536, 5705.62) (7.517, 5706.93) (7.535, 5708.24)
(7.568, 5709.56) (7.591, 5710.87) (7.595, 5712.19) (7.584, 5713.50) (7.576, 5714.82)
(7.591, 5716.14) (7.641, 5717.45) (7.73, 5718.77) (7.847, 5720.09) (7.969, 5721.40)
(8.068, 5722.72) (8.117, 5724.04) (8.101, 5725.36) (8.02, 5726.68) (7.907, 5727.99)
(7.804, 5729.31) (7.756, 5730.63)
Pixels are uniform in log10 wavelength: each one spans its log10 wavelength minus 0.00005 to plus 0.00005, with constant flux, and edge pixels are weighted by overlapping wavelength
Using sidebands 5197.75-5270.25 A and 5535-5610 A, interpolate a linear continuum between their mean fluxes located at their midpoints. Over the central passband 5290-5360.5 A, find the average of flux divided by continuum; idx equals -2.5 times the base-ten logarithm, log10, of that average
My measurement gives -0.016 mag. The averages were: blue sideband 7.96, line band 8.03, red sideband 7.76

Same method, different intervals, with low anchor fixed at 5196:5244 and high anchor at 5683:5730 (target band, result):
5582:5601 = 0.01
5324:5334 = 0.08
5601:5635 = -0.03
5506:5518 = -0.05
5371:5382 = 0.02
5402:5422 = 0.01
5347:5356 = -0.04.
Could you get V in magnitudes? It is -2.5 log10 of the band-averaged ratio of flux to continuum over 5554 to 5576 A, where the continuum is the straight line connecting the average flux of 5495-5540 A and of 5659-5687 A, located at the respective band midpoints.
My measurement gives 0.04 mag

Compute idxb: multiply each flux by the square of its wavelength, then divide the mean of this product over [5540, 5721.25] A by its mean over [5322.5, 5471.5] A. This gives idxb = 1.1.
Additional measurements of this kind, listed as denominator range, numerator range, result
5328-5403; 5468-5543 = 1.09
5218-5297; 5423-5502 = 1.10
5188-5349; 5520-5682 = 1.11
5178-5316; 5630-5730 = 1.14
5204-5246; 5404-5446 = 1.08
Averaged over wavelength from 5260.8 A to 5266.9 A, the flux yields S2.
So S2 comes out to 7.5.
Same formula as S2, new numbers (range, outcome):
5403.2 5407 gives 7.49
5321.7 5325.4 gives 7.53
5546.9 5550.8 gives 7.96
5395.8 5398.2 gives 7.42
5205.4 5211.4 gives 7.68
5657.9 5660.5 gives 8.3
